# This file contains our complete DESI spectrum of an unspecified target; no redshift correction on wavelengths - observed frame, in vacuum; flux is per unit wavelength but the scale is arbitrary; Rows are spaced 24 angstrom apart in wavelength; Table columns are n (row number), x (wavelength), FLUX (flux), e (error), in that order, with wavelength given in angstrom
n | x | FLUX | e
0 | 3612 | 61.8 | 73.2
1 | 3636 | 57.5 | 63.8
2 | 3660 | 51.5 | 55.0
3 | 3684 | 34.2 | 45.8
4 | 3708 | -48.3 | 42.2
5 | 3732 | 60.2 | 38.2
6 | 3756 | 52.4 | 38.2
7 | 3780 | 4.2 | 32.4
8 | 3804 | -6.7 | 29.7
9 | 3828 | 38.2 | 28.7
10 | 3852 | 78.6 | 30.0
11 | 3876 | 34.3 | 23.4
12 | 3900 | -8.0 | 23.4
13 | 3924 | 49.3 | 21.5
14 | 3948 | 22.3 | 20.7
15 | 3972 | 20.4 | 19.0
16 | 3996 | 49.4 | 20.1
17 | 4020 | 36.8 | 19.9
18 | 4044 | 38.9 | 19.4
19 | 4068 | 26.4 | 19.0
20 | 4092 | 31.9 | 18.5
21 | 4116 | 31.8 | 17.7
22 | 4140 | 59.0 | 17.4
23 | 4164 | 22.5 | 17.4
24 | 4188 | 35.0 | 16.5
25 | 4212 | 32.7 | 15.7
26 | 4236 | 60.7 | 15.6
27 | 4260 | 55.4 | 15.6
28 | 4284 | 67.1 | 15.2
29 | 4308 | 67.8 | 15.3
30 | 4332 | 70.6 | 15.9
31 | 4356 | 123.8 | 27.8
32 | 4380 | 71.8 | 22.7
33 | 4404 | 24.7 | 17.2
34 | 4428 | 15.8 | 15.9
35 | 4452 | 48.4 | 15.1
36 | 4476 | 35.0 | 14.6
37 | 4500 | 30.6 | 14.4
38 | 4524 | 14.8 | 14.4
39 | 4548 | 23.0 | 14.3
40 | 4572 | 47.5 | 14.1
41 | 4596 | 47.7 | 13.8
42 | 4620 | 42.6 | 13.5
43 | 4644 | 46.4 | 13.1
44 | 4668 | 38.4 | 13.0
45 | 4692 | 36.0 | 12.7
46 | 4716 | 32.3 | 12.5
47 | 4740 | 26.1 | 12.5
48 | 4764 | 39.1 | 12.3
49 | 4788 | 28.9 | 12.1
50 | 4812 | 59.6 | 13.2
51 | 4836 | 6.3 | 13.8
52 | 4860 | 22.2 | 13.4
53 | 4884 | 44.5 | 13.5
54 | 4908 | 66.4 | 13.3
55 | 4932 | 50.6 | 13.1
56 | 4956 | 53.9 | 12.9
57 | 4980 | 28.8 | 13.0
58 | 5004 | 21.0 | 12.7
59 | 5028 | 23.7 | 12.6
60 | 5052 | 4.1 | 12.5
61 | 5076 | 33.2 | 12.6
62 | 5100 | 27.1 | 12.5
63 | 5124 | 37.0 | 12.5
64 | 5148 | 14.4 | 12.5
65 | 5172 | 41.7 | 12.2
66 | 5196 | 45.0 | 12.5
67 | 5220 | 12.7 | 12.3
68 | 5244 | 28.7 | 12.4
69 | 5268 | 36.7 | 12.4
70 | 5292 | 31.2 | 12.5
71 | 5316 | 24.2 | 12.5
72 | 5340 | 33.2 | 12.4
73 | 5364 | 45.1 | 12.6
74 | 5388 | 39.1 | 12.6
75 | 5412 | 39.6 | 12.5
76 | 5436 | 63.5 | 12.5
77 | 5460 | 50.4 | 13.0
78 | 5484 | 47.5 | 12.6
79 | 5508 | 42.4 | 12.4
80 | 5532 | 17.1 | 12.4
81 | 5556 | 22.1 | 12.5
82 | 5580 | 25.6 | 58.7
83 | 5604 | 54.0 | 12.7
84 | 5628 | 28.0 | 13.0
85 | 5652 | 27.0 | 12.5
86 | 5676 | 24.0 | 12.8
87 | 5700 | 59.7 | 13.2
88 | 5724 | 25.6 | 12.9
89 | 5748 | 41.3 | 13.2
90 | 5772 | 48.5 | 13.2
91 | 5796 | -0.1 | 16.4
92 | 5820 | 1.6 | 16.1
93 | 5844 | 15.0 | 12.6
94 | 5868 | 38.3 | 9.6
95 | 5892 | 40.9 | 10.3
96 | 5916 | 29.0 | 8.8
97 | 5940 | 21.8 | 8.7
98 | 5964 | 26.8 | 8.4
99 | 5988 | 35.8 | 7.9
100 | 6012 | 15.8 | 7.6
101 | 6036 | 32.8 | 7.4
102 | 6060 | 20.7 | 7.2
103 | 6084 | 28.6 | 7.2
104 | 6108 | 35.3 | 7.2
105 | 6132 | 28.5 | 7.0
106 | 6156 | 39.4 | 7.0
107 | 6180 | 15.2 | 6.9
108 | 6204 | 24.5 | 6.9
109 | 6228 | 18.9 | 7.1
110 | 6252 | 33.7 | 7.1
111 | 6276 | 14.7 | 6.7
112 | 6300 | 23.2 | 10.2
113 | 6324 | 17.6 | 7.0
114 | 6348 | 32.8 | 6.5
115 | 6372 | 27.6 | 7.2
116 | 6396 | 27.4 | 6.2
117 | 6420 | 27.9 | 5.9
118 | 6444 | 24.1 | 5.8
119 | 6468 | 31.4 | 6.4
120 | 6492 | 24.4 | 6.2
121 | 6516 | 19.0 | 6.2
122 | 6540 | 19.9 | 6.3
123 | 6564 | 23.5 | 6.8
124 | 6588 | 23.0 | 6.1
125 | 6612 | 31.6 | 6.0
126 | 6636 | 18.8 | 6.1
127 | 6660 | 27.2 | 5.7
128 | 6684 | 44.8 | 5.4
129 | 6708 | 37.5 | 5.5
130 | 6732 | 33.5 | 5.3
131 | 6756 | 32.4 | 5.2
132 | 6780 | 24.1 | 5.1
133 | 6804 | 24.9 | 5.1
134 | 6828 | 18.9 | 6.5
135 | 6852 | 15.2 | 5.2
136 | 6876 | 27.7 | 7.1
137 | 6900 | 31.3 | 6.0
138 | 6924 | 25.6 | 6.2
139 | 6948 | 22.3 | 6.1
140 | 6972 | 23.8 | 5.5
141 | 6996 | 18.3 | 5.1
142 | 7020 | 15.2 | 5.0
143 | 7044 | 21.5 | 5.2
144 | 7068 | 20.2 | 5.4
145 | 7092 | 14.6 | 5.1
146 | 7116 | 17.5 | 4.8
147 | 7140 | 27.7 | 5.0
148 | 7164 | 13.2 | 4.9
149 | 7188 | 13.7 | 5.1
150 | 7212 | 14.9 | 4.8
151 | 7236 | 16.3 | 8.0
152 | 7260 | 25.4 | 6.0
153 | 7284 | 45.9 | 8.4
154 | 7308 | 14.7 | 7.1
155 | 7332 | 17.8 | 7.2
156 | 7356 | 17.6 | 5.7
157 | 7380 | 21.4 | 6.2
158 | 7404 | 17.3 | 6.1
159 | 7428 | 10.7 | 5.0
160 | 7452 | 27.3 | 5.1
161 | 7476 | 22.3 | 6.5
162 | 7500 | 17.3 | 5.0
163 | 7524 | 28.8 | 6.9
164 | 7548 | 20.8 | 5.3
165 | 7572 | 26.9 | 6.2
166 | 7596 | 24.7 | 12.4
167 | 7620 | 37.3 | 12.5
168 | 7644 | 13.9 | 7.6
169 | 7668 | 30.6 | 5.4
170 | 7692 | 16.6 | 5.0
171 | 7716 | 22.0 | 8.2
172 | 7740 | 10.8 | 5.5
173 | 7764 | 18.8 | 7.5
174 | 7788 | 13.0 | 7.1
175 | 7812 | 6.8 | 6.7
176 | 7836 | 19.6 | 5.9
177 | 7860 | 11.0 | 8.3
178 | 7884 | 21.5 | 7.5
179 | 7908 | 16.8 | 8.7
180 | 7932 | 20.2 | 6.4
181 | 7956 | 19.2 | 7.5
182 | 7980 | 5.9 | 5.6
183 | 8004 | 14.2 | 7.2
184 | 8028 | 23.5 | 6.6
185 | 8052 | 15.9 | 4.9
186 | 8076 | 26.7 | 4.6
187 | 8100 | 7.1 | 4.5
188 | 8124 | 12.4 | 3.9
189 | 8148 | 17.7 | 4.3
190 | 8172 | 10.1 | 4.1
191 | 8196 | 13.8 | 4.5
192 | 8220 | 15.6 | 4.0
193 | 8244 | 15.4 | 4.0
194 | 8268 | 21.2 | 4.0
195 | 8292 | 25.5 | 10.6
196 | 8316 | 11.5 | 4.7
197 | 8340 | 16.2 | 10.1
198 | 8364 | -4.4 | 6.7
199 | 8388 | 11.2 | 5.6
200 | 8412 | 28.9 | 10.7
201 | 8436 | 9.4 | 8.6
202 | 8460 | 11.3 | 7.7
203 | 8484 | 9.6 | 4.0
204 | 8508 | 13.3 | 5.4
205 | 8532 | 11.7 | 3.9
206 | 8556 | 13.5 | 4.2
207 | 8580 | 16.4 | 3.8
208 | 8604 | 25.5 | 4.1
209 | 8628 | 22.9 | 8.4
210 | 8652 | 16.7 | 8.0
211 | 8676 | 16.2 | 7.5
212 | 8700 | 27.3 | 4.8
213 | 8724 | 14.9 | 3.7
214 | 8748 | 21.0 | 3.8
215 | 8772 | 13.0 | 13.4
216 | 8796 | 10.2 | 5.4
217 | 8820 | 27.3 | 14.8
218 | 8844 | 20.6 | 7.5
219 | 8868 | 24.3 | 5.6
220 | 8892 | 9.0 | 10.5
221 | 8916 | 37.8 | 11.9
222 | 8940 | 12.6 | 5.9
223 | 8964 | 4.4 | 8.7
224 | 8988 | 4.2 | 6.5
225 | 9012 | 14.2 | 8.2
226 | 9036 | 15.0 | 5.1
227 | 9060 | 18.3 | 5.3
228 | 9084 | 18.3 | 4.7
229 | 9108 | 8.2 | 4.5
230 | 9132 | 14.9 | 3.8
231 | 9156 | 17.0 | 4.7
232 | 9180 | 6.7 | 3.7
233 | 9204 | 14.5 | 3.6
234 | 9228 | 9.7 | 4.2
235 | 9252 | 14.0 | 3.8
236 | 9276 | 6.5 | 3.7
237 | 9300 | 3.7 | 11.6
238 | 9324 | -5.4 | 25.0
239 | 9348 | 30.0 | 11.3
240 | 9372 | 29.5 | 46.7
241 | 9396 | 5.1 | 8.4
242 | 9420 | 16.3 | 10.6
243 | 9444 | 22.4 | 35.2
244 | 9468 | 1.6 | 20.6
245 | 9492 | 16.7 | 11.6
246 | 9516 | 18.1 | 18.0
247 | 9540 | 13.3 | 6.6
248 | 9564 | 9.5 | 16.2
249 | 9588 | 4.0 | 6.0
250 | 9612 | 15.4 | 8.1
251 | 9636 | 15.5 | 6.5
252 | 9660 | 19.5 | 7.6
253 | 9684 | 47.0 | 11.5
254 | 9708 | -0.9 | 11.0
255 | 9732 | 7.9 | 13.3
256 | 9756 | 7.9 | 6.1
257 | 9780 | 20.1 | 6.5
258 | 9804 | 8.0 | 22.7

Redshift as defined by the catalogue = 2.511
